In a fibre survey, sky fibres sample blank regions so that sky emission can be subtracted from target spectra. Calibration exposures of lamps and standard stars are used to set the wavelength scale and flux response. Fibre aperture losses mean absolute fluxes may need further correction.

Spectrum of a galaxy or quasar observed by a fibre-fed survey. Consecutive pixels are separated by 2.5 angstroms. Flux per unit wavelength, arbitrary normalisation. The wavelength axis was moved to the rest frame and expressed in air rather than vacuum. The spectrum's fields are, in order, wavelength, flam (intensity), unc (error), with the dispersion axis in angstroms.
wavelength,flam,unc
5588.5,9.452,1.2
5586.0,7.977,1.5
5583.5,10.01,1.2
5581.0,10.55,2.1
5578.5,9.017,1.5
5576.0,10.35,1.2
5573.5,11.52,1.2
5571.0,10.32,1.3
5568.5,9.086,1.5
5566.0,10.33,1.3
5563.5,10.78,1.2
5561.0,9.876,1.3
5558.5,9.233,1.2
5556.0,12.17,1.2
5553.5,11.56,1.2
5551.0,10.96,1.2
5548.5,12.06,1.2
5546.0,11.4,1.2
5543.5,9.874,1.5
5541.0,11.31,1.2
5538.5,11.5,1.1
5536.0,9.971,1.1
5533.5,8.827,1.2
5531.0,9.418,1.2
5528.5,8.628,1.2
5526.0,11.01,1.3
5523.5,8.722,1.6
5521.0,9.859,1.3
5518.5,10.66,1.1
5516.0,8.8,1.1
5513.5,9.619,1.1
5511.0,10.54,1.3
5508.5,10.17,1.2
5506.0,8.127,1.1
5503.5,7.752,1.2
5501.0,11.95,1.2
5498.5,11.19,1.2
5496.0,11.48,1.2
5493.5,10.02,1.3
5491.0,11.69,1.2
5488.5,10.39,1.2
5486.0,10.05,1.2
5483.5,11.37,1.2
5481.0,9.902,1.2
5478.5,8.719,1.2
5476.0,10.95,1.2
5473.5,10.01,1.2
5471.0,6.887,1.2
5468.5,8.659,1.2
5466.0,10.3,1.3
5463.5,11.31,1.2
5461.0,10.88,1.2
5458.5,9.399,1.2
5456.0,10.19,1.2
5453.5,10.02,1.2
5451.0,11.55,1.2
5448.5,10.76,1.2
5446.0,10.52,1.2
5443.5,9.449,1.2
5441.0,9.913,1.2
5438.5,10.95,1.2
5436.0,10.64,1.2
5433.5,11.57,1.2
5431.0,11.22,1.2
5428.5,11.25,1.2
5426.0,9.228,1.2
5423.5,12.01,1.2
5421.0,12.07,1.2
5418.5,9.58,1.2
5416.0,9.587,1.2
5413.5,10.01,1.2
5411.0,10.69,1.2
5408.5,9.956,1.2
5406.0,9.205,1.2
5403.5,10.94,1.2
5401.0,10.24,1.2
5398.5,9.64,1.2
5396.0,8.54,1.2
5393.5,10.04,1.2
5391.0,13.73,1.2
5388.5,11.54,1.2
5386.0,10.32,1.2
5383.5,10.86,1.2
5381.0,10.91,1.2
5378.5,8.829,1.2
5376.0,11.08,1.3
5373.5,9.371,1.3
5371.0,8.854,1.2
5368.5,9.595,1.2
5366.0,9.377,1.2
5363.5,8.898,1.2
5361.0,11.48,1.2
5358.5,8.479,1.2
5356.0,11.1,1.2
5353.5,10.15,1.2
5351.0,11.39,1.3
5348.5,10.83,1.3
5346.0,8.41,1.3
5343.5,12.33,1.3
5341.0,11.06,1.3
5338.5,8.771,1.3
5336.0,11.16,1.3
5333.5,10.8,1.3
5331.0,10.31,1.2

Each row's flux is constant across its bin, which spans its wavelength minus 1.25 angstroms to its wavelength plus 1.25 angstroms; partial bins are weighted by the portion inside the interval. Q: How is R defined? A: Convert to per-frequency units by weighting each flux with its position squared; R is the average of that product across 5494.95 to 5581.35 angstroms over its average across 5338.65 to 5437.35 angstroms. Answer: 1.0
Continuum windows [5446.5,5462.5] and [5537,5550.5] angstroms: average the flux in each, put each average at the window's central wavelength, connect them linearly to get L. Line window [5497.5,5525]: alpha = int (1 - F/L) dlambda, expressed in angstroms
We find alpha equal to 2.9 angstroms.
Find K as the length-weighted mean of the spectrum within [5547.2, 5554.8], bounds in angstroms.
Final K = 11.5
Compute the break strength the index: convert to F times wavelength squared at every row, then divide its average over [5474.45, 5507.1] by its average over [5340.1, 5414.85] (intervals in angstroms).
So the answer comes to 1.0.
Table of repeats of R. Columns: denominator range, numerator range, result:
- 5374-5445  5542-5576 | 1.08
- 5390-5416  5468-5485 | 0.96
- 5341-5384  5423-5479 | 1.05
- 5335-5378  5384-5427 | 1.05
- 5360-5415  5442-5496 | 1.03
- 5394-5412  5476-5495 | 1.08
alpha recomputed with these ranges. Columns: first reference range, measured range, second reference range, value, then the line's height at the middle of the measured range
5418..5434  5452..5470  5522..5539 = 0.8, 10.6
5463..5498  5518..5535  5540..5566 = 1.7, 10.6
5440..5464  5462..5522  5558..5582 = 1.6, 10.3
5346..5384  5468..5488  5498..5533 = 0.3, 9.77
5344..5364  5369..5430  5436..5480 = -1.2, 10.1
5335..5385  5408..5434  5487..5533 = -1.5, 10.1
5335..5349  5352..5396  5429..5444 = 1.1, 10.5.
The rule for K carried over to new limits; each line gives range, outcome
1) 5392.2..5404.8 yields 9.89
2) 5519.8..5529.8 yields 9.55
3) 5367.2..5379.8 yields 9.55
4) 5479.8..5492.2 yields 10.7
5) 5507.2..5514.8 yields 10.1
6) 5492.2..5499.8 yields 10.9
